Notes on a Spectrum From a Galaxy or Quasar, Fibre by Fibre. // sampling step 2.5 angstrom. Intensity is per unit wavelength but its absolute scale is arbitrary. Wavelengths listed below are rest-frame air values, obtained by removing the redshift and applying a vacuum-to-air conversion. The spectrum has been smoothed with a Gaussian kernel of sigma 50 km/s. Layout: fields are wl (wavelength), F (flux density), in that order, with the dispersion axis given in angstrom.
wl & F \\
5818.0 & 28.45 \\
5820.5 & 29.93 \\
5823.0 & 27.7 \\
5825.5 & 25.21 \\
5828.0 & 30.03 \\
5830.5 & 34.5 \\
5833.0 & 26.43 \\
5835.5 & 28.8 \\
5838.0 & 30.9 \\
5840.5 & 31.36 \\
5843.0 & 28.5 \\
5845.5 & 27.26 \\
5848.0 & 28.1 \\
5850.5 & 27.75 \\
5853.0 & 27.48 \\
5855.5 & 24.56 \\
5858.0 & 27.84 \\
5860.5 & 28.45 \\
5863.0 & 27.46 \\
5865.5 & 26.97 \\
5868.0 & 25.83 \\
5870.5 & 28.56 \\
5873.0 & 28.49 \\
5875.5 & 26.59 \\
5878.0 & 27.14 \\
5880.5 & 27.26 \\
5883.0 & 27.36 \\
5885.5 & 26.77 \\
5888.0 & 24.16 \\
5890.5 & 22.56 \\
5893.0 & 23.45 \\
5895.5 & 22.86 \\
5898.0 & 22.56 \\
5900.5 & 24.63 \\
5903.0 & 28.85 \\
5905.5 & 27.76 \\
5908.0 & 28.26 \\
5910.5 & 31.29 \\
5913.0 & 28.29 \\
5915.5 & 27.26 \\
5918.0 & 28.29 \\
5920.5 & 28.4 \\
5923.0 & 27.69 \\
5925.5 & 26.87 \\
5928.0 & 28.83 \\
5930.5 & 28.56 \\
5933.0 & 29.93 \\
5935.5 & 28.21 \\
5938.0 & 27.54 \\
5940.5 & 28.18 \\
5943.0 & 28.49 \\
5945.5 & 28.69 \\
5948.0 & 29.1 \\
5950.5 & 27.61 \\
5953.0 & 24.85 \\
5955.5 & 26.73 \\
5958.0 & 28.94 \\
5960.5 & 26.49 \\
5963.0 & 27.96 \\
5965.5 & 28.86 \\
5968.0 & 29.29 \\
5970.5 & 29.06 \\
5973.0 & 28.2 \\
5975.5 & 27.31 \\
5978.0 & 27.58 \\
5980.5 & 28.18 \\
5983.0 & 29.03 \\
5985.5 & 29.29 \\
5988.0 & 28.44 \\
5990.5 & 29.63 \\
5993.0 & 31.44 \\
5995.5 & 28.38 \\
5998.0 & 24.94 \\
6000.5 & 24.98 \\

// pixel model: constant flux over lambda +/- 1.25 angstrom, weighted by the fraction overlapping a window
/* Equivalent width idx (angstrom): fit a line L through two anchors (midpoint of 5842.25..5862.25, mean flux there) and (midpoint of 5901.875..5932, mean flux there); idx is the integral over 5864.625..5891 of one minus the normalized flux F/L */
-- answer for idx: 1.14 angstrom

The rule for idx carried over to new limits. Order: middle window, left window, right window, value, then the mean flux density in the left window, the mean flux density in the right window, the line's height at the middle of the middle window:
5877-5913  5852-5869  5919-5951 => 1.9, 26.9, 28.3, 27.6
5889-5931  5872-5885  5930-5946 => 1.7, 27.3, 28.5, 27.9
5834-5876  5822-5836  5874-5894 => -0.9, 28.8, 25.7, 27.3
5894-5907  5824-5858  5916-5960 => 1.3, 28.5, 28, 28.2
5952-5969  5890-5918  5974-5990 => 0.1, 26.4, 28.4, 27.8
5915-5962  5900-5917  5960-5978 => 0.4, 28.2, 28.2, 28.2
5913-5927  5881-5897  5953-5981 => -1.0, 24.6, 27.9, 25.9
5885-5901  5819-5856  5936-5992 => 2.7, 28.6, 28.2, 28.4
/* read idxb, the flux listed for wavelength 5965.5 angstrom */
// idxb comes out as 28.86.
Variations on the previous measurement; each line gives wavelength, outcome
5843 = 28.5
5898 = 22.56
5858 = 27.84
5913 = 28.29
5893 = 23.45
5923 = 27.69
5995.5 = 28.38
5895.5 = 22.86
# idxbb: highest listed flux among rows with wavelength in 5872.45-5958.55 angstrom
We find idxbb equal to 31.29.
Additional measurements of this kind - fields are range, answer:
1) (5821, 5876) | 34.5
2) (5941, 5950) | 29.1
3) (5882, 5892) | 27.36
